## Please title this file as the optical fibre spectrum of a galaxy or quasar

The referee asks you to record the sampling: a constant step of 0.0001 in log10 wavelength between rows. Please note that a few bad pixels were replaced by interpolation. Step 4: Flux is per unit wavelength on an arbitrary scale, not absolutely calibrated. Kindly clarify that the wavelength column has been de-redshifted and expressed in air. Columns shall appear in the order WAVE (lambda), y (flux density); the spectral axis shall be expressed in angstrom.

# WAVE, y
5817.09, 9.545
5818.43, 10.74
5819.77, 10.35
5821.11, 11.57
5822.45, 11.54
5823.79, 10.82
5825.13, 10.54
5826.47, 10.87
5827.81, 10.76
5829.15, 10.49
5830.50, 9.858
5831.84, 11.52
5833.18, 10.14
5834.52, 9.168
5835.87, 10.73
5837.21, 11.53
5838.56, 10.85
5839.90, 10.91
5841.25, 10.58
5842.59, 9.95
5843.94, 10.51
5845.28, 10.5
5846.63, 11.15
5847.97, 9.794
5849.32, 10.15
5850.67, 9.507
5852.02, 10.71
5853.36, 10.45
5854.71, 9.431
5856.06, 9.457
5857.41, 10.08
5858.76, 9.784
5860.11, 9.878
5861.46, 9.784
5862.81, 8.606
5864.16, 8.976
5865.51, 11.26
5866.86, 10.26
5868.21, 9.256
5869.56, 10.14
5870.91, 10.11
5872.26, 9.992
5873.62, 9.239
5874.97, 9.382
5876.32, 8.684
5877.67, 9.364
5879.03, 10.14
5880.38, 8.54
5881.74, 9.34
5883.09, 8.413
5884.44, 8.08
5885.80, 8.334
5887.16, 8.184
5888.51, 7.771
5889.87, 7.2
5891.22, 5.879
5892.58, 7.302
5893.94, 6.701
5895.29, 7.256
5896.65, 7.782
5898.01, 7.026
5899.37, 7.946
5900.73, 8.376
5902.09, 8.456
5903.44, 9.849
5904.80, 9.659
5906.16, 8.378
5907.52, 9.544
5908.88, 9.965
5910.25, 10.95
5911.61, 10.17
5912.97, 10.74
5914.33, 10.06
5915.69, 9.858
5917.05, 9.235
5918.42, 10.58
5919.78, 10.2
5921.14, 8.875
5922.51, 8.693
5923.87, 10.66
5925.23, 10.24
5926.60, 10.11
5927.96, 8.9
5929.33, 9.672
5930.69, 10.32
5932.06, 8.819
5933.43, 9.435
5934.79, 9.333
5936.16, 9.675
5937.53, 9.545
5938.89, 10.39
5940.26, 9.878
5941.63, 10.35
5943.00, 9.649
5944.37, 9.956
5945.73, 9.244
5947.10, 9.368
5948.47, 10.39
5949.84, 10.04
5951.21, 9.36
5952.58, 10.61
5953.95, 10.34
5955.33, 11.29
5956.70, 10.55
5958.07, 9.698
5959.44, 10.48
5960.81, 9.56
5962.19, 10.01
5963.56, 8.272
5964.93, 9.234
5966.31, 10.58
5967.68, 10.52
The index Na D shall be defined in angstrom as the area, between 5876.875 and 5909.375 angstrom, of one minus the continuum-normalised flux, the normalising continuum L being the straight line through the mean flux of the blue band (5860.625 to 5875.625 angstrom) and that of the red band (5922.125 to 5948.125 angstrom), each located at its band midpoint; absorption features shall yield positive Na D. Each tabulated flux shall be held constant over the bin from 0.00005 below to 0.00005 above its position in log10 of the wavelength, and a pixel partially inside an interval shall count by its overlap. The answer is 4.8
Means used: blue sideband 9.73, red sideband 9.72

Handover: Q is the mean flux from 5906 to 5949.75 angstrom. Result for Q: 9.81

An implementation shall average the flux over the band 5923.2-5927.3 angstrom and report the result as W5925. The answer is 10.3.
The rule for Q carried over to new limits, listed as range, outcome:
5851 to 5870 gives 9.85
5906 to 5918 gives 9.95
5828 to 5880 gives 10.1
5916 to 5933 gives 9.69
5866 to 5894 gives 8.74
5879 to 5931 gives 8.94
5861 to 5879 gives 9.64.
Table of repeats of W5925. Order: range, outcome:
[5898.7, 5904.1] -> 8.66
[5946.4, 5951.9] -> 9.79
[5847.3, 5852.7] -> 10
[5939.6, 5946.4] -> 9.82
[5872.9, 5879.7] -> 9.36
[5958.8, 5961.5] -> 10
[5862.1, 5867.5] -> 9.77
